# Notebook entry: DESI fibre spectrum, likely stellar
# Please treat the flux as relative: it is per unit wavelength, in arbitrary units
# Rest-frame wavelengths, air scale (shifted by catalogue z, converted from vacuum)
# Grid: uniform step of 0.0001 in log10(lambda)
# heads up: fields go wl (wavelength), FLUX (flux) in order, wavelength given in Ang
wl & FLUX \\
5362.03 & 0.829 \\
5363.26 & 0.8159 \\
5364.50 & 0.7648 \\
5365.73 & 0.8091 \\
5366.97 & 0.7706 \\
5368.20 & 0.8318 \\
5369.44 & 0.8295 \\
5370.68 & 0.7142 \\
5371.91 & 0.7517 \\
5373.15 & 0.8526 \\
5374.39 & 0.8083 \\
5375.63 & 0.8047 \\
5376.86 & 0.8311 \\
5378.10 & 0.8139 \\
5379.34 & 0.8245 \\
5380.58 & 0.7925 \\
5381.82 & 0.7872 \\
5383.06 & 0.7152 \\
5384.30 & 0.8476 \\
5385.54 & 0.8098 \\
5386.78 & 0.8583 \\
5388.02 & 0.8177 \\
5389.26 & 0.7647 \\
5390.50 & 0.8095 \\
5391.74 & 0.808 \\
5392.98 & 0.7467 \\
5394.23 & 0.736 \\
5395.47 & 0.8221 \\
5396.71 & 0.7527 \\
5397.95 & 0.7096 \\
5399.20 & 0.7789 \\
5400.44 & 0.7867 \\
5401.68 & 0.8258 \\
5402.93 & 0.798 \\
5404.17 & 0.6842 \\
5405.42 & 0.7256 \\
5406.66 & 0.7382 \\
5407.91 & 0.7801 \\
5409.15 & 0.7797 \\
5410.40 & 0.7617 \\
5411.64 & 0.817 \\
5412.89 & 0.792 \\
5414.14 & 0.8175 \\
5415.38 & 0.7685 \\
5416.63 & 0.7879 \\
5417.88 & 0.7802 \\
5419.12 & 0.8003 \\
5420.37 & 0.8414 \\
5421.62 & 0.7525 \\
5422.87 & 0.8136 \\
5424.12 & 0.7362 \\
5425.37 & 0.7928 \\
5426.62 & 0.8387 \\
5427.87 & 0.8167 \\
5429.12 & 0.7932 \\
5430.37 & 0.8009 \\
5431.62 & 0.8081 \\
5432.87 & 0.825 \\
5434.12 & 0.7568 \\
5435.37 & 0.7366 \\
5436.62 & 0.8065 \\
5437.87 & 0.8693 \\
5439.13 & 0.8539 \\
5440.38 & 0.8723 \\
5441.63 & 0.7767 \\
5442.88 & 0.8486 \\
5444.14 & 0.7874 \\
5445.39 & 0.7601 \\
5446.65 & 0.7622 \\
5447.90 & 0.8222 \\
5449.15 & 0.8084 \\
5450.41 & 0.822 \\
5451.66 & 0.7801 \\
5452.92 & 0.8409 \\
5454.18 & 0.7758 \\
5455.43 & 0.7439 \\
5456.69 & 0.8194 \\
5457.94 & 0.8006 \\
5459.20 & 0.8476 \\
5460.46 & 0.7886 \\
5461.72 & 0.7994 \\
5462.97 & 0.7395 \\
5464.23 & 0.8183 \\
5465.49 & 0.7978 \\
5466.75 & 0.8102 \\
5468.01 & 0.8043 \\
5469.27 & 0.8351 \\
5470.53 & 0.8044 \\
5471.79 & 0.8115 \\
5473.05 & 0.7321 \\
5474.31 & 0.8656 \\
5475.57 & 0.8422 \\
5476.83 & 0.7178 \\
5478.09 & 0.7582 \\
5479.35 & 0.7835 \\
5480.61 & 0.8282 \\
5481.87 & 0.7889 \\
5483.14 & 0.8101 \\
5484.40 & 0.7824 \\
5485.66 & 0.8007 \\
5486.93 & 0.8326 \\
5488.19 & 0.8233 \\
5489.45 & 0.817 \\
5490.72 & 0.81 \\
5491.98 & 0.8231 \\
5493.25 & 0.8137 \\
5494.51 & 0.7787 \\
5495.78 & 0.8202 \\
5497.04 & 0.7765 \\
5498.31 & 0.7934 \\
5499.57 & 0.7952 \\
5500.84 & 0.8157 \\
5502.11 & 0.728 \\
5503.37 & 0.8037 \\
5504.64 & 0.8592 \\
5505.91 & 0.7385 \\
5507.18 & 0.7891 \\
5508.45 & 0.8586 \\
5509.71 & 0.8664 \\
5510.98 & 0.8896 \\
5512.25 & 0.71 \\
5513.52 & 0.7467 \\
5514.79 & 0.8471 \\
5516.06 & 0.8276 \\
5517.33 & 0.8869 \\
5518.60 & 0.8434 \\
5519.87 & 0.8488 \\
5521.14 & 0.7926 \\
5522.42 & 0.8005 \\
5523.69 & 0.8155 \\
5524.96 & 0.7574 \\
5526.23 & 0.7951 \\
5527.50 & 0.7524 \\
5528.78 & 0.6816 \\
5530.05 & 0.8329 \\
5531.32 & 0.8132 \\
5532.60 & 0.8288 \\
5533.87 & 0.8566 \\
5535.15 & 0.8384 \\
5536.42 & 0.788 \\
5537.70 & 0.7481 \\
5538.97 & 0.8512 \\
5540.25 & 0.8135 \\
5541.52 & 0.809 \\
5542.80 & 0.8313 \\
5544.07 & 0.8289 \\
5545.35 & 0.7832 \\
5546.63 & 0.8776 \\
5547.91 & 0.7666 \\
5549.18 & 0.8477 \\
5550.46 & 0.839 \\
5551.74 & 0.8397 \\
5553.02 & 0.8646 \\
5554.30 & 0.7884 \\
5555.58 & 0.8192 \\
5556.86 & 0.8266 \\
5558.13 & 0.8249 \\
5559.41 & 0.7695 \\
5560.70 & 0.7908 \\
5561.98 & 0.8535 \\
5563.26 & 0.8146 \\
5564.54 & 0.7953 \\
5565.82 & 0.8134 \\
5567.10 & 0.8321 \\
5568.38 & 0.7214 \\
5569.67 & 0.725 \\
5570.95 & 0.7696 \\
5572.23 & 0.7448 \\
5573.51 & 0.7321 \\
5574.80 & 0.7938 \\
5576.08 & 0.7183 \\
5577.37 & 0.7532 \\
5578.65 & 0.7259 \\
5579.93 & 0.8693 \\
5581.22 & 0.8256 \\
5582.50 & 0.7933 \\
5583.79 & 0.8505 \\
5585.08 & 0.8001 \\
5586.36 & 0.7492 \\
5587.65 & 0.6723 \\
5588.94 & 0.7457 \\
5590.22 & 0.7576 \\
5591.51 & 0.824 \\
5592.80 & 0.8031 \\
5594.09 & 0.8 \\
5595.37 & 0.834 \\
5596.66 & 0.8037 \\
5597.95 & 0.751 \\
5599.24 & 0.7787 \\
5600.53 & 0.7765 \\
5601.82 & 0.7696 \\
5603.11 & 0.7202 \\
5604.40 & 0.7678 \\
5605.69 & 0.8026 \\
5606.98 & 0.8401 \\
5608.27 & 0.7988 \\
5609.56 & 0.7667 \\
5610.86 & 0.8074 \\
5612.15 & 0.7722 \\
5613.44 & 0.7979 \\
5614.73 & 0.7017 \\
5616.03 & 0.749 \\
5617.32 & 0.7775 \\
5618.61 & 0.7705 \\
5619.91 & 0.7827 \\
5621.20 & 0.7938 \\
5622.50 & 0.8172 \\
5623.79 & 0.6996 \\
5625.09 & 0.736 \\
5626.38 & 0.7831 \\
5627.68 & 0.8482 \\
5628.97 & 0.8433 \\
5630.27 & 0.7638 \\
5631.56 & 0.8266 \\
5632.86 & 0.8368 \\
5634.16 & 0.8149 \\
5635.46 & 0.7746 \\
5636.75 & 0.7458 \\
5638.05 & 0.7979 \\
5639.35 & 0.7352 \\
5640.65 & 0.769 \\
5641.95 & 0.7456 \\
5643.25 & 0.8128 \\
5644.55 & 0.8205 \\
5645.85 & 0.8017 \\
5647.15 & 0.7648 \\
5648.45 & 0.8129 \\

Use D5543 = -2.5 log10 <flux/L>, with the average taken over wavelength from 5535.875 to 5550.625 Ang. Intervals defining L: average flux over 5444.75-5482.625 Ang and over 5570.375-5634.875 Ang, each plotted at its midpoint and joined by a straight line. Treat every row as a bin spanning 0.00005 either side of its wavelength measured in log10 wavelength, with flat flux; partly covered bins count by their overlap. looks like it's -0.04 mag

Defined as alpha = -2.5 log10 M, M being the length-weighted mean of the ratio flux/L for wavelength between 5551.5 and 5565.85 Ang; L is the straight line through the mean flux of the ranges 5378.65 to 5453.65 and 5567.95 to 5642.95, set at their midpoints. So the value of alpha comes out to -0.05 mag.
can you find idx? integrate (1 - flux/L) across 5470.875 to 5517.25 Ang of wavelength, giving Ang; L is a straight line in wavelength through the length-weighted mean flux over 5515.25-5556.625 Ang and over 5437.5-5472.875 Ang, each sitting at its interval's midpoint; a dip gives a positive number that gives 0.38 Ang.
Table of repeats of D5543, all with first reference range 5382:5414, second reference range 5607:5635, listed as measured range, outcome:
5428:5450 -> -0.03 mag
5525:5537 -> -0.02 mag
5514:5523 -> -0.07 mag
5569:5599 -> 0.01 mag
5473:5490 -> -0.03 mag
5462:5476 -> -0.03 mag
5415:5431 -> -0.02 mag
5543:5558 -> -0.06 mag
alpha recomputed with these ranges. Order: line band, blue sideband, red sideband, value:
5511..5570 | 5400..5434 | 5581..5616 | -0.04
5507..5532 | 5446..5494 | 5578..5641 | -0.02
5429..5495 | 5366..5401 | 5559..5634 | -0.02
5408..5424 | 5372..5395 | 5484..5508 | 0.01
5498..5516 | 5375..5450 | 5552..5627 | -0.02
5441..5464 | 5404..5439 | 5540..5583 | -0.01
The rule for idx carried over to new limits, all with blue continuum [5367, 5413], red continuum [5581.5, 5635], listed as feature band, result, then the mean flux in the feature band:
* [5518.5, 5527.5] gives -0.2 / 0.802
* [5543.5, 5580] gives -0.6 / 0.796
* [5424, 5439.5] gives -0.4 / 0.804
